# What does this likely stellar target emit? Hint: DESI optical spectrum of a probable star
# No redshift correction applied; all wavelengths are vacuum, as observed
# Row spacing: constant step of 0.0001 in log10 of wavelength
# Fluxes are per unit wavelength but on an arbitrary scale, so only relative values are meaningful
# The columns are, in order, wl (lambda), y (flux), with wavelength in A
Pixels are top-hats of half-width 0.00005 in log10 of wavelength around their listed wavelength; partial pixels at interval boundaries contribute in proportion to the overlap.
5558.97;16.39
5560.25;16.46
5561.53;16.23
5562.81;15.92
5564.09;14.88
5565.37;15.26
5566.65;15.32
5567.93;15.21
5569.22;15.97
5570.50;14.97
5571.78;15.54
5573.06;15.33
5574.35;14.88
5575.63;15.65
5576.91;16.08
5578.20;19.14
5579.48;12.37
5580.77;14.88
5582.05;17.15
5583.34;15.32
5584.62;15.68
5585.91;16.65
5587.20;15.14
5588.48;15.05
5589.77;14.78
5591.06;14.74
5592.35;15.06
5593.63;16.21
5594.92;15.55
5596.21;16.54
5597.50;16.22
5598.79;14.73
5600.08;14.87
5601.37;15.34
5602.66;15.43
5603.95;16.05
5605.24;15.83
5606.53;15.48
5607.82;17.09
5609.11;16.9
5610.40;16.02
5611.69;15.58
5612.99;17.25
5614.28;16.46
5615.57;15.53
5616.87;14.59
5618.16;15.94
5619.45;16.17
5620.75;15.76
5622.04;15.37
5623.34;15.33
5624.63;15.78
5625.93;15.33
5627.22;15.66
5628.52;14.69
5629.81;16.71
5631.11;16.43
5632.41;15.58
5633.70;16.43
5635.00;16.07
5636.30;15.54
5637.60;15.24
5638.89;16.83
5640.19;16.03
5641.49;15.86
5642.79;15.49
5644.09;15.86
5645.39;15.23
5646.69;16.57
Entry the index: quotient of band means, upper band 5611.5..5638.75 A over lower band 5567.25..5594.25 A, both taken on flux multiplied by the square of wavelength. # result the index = 1.0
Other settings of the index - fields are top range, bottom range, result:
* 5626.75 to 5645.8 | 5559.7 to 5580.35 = 1.04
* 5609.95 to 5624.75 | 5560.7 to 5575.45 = 1.04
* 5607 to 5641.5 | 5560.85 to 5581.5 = 1.05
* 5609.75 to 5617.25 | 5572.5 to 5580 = 1.03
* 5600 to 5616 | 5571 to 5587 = 1.03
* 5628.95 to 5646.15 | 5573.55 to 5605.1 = 1.04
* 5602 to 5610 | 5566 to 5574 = 1.06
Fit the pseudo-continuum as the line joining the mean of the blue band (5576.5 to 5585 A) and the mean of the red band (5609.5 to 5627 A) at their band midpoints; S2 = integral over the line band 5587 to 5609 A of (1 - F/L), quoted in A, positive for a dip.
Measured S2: 0.3 A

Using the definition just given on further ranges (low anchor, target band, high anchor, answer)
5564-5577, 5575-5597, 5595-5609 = -0.10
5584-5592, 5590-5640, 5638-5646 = -0.64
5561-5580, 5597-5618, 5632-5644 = -0.13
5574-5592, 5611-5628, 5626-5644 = 0.03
